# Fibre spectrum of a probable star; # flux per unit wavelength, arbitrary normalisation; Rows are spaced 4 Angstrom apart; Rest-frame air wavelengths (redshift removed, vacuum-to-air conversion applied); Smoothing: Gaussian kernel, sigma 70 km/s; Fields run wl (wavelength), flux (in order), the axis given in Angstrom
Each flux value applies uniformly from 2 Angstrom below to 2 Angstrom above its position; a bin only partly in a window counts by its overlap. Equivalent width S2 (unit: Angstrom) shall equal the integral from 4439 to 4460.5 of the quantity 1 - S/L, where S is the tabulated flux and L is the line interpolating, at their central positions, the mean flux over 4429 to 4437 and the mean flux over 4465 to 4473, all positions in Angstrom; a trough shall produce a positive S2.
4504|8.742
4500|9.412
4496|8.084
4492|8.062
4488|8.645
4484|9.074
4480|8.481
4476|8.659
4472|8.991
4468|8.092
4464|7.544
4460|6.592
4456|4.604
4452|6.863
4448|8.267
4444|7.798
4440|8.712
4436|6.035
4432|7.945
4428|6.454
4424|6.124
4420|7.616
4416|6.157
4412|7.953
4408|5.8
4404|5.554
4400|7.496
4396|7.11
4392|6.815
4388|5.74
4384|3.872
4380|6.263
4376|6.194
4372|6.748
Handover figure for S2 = 1.4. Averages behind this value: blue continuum 7.04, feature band 7.1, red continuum 8.36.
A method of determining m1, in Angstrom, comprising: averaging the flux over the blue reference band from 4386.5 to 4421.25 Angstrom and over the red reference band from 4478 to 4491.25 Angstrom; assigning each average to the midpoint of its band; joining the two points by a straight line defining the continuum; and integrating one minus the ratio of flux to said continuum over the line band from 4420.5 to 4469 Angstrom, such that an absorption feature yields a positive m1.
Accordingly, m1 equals 3.8 Angstrom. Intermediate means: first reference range 6.69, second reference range 8.67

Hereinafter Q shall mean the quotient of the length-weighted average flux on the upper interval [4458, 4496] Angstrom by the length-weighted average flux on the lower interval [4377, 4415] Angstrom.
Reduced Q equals 1.3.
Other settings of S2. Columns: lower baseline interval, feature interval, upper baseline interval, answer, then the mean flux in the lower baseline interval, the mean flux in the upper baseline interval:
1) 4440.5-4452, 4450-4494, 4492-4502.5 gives 2.68 Angstrom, 7.92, 8.62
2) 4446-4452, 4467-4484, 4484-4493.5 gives -0.75 Angstrom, 7.8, 8.52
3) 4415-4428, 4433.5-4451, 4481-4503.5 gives -1.03 Angstrom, 6.64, 8.65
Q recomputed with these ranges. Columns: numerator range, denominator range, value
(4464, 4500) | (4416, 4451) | 1.17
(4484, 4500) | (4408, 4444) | 1.20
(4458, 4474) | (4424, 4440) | 1.12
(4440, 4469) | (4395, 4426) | 1.07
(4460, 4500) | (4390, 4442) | 1.21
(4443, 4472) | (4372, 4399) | 1.18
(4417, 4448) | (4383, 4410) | 1.19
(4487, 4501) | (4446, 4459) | 1.29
